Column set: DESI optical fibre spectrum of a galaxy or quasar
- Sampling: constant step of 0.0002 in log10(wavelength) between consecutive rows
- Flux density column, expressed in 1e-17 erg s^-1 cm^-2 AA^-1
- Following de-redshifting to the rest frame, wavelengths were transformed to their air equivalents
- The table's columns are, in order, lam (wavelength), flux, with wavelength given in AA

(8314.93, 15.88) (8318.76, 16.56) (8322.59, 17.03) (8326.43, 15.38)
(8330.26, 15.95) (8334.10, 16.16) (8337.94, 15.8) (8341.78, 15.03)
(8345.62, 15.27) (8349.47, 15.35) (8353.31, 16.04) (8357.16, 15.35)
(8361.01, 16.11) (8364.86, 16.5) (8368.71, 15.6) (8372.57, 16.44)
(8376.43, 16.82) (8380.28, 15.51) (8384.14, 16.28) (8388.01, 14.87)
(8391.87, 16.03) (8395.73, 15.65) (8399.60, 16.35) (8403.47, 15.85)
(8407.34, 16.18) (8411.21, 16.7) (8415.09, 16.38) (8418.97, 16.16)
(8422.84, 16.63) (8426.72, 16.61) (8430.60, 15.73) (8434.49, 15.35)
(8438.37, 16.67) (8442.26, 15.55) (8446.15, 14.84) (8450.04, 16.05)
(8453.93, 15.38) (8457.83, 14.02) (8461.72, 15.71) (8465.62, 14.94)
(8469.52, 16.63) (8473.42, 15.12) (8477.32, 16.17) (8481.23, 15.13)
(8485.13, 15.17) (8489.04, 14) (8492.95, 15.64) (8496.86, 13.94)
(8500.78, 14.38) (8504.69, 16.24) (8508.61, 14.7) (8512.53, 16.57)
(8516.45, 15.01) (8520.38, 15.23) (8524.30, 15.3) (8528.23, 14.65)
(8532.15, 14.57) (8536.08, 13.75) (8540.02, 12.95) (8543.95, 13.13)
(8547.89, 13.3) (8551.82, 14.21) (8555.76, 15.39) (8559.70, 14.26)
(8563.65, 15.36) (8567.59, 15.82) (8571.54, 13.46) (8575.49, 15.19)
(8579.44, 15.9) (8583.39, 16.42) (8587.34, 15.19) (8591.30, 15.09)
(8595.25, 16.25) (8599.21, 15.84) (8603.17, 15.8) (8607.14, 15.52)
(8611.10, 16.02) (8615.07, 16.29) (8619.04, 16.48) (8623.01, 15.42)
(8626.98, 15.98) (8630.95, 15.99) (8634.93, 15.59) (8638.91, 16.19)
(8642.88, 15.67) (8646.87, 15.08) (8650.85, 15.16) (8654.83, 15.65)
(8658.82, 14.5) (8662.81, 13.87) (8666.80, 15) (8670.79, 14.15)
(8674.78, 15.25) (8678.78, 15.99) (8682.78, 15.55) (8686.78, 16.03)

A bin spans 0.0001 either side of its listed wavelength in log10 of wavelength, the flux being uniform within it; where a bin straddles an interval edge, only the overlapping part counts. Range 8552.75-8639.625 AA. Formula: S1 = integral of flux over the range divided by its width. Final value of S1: 15.6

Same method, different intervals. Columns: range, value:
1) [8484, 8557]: 14.6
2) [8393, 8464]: 15.9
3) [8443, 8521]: 15.2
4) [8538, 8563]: 13.9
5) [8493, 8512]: 15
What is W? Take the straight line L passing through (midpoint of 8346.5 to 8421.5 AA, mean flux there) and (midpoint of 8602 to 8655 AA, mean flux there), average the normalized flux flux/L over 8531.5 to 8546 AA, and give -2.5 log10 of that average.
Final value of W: 0.17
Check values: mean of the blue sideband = 16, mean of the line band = 13.5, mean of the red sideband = 15.8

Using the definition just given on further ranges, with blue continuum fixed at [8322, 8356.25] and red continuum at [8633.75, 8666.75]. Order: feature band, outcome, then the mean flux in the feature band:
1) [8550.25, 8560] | 0.047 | 14.7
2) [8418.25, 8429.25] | -0.061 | 16.5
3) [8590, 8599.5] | -0.033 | 15.8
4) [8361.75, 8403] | -0.025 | 16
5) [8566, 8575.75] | 0.044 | 14.7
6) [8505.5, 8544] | 0.050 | 14.7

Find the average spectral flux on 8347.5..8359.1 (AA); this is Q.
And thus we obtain 15.6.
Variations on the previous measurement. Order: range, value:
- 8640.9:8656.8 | 15.4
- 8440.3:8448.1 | 15.2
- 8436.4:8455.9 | 15.7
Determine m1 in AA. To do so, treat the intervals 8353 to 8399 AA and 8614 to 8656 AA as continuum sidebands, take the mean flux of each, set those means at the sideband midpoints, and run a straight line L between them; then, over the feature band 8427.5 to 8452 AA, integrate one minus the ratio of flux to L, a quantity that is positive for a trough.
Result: 0.2 AA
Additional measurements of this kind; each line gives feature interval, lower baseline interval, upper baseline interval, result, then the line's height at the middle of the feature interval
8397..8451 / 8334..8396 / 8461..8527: -1.76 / 15.6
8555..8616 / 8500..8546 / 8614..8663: -1.19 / 15.2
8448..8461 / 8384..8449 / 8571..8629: 0.59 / 15.9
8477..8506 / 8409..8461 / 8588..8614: 1.50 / 15.8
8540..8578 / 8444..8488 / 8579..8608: 3.03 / 15.6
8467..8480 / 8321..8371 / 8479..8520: -0.57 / 15.2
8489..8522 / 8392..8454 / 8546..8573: 0.00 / 15.1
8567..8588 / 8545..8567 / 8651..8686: -0.97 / 14.6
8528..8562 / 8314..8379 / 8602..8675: 3.50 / 15.6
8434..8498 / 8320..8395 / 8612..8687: 1.59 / 15.7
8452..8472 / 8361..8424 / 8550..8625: 0.70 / 15.9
